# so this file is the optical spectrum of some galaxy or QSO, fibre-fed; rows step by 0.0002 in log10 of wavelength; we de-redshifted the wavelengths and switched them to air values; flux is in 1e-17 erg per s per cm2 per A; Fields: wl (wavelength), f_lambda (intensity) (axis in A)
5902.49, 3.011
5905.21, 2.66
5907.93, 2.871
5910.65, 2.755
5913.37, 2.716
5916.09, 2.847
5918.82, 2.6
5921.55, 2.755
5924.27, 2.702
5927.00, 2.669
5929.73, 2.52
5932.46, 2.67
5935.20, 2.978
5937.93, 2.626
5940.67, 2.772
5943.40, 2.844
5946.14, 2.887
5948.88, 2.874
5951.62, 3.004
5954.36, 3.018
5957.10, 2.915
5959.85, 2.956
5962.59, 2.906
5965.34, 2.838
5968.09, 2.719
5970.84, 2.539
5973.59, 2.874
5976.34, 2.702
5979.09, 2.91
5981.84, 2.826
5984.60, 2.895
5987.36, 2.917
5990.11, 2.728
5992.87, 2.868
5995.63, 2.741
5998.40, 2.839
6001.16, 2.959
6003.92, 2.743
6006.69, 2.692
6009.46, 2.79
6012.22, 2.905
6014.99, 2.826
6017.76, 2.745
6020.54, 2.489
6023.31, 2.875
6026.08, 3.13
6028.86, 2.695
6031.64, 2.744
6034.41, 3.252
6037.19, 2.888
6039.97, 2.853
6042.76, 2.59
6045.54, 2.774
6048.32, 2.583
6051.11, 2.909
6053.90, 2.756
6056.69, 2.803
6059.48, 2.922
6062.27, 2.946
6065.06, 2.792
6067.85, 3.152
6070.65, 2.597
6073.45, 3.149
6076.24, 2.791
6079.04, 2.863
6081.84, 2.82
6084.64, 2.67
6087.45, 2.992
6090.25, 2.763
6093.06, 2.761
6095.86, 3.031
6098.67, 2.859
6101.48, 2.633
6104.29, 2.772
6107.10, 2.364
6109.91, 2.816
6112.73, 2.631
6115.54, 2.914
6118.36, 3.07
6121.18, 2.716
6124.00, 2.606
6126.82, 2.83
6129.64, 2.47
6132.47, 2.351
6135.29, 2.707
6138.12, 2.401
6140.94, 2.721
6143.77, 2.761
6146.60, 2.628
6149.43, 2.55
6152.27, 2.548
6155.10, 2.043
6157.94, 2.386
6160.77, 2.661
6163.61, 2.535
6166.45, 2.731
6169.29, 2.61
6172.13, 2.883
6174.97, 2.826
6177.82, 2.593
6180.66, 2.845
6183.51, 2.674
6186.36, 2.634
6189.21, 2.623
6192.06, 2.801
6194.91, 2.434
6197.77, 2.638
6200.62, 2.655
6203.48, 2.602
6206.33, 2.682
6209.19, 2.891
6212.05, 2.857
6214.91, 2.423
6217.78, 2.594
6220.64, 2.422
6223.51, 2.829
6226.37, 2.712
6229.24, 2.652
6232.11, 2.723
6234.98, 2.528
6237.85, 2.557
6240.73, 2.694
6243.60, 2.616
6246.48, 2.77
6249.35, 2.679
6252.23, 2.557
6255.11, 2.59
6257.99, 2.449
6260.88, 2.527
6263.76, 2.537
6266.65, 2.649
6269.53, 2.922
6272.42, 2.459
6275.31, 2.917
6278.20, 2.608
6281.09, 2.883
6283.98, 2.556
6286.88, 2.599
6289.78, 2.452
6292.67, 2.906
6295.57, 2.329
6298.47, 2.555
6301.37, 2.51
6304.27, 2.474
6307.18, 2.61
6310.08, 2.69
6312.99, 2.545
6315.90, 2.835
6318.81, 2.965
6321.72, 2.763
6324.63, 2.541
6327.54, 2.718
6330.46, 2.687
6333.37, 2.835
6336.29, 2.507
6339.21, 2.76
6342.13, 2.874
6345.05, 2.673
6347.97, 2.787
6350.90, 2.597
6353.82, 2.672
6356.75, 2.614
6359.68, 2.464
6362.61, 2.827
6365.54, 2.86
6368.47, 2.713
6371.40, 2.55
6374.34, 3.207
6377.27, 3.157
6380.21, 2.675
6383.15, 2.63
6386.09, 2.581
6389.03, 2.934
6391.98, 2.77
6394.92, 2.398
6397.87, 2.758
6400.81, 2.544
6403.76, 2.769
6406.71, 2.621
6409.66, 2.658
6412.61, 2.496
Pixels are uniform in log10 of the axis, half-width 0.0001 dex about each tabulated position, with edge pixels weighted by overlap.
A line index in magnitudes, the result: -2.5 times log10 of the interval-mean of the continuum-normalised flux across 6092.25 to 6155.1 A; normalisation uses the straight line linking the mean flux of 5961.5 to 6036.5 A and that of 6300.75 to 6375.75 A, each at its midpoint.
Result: 0.04 mag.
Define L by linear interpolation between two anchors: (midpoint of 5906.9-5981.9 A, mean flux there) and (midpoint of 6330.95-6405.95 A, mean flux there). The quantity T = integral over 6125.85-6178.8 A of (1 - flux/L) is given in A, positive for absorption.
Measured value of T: 3.3 A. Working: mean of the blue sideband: 2.8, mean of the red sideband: 2.72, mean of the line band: 2.59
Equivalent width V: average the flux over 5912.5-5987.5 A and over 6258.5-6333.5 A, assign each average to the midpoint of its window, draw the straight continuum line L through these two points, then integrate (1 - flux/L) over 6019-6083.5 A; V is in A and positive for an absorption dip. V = -2.0 A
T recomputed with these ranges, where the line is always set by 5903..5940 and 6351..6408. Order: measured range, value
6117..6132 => 0.1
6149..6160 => 1.4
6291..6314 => 1.2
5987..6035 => -1.7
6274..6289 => 0.1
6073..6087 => -0.6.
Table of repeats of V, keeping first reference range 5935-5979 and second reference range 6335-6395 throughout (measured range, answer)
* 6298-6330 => 1.03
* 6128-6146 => 1.41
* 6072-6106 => -0.39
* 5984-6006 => 0.00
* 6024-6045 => -0.41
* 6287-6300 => 0.89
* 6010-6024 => 0.30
